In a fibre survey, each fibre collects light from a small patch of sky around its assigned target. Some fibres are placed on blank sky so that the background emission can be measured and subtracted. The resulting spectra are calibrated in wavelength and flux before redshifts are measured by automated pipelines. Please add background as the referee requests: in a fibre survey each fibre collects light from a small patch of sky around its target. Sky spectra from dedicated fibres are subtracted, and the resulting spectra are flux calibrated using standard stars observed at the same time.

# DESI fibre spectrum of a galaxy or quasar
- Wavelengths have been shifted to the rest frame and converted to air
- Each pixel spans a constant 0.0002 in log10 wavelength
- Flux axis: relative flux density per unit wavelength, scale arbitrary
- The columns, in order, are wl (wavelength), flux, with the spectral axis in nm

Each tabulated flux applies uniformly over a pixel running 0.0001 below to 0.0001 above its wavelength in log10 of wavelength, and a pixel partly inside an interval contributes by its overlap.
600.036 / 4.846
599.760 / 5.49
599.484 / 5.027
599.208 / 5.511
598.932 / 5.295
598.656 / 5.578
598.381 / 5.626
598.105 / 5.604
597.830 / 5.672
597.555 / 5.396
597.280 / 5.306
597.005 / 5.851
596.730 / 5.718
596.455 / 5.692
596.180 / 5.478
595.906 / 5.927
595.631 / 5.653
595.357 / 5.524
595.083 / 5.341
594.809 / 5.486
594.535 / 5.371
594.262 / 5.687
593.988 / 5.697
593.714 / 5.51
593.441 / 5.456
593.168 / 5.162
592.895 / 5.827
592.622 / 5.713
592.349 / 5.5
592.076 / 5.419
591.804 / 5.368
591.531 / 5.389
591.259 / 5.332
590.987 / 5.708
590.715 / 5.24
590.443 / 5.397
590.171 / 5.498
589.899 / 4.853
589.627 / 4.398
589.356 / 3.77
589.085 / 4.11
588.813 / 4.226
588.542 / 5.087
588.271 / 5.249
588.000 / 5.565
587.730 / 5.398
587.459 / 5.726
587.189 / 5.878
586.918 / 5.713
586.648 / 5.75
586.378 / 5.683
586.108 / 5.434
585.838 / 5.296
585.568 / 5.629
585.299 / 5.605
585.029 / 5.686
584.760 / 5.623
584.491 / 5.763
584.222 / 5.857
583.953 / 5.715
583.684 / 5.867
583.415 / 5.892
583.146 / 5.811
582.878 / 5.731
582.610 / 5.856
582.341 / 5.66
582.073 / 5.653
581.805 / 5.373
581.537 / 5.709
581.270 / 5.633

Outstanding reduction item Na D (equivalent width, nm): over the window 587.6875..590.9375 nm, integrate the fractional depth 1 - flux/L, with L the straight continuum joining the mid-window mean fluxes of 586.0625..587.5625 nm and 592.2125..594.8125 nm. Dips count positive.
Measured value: 0.427 nm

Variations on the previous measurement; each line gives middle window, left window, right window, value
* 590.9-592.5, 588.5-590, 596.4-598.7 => -0.246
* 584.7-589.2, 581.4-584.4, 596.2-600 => 0.225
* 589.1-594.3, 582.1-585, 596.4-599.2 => 0.345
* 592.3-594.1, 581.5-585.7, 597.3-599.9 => 0.000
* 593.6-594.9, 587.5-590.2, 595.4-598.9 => -0.053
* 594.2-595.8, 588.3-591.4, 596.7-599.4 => -0.064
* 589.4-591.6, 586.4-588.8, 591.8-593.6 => 0.134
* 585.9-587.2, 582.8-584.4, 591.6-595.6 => 0.016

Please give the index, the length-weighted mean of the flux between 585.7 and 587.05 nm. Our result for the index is 5.57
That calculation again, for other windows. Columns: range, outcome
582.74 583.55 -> 5.81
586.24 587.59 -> 5.75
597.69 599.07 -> 5.56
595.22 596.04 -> 5.7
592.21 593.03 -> 5.68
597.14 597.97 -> 5.46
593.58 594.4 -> 5.63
